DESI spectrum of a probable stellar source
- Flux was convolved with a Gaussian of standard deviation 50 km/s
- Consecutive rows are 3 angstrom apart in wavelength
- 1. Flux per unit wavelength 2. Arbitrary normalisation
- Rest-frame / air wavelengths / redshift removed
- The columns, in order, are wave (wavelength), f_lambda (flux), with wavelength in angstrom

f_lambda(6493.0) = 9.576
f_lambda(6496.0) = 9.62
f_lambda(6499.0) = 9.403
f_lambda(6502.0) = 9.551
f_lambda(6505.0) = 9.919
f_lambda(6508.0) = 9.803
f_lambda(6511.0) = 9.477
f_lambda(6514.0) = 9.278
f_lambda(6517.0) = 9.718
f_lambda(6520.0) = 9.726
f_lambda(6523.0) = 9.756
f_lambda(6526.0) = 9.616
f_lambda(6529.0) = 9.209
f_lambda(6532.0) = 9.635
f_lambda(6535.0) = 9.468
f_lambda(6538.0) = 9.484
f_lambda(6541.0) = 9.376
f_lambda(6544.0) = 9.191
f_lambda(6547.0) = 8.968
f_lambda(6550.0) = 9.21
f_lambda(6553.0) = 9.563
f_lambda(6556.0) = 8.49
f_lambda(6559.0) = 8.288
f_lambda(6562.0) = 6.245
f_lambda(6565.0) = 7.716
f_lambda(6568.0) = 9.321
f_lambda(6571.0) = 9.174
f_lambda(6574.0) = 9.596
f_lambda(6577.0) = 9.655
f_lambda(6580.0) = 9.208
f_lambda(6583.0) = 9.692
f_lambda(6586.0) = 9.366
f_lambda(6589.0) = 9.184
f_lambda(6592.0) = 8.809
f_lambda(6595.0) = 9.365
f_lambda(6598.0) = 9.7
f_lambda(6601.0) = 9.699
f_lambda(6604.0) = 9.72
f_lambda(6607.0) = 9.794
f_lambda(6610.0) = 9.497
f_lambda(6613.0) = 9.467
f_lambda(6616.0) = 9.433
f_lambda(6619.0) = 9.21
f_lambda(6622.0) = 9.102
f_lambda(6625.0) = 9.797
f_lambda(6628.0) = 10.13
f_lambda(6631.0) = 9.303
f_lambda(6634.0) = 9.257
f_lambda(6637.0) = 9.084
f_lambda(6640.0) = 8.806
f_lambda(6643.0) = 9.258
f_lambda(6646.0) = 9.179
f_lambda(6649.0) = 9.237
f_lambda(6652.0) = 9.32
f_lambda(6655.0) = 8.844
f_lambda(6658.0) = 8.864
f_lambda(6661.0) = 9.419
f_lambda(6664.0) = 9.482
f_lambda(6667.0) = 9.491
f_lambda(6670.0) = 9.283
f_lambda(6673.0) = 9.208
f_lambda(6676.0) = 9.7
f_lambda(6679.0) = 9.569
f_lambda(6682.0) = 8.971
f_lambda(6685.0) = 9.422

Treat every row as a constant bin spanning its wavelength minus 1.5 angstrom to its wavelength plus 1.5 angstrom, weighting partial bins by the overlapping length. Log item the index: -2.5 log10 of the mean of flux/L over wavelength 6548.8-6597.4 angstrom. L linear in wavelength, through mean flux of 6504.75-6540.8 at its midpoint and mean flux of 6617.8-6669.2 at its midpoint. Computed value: 0.06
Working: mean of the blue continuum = 9.57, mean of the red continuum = 9.28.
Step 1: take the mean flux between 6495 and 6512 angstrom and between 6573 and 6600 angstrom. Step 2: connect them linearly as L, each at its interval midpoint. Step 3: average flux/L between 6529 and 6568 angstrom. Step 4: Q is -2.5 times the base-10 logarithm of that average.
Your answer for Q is 0.08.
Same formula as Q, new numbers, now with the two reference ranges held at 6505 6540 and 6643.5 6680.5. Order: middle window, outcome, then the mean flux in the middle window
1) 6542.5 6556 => 0.043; 9.15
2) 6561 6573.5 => 0.144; 8.31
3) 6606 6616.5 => -0.017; 9.55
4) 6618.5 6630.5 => -0.022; 9.57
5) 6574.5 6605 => 0.000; 9.44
